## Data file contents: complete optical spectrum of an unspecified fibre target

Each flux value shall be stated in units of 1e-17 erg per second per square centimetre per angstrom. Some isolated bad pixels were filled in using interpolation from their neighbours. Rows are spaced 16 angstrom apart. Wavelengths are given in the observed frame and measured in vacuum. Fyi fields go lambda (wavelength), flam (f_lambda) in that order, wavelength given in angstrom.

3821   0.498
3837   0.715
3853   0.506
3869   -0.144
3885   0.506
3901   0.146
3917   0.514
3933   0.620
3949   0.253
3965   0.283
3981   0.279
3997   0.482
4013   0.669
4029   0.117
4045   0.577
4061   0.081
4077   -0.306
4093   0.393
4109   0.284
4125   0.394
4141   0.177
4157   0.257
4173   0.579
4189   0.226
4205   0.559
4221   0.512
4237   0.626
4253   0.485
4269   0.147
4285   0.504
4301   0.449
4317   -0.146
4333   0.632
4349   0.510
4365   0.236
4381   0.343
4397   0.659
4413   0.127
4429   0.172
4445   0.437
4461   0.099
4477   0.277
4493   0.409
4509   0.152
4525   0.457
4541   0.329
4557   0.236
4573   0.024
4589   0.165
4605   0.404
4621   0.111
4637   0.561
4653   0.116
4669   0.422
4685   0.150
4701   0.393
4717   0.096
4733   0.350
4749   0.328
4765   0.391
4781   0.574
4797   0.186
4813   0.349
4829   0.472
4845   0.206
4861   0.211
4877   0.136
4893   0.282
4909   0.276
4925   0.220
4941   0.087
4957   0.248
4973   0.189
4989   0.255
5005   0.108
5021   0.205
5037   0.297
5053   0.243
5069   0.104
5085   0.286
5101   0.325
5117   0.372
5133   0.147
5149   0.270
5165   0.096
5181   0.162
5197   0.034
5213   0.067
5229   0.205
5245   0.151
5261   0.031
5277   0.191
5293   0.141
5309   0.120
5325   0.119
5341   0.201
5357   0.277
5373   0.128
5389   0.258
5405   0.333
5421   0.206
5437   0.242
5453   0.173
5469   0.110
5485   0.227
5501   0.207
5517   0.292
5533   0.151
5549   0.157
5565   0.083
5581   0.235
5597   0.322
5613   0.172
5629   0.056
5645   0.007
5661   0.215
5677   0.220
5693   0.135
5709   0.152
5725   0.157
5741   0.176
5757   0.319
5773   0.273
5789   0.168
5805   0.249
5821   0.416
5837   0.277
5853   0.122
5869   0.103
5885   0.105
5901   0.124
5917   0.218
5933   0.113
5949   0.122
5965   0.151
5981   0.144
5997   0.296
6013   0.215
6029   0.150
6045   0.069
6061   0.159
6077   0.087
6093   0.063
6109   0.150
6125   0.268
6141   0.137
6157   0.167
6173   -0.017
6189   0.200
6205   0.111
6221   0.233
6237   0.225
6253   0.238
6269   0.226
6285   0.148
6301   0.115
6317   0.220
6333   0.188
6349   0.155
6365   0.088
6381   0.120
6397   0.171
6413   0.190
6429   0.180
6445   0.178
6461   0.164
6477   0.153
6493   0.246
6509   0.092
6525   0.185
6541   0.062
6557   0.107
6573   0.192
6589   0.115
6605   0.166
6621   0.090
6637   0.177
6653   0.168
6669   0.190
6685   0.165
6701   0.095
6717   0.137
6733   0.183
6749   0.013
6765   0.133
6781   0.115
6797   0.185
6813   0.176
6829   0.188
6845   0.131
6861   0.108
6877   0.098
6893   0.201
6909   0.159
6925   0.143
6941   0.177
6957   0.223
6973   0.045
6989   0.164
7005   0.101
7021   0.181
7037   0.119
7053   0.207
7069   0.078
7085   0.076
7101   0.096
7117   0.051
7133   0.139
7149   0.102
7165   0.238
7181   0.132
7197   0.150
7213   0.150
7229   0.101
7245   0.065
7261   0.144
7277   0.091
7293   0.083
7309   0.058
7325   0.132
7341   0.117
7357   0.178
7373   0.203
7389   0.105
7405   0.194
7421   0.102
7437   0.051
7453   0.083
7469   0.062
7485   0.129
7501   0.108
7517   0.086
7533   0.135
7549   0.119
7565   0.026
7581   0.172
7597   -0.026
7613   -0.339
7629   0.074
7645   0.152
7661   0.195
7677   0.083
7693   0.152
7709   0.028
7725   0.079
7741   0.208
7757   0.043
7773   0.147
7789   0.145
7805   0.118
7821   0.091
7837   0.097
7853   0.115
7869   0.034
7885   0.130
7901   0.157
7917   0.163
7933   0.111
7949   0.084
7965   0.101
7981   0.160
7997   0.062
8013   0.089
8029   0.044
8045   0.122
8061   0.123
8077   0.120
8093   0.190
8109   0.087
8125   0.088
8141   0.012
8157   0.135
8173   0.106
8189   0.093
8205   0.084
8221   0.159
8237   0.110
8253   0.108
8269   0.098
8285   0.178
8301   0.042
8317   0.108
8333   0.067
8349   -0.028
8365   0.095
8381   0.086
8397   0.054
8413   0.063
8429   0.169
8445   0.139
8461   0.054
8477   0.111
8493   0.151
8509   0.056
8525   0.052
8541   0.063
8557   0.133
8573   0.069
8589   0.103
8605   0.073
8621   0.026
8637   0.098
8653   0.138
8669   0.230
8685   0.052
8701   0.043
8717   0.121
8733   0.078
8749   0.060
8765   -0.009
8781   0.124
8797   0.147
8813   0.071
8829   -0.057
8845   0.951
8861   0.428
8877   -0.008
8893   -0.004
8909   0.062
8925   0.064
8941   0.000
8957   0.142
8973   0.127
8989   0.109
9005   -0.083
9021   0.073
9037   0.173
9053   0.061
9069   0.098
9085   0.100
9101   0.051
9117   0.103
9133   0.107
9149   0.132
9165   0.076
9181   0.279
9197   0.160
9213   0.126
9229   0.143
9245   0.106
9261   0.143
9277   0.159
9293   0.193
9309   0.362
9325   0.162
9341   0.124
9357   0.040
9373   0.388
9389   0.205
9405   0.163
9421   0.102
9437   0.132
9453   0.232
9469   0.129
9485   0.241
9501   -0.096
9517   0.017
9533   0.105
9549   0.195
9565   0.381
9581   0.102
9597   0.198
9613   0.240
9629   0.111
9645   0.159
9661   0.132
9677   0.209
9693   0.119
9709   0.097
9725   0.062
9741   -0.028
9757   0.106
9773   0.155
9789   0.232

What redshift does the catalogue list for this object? 1.37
